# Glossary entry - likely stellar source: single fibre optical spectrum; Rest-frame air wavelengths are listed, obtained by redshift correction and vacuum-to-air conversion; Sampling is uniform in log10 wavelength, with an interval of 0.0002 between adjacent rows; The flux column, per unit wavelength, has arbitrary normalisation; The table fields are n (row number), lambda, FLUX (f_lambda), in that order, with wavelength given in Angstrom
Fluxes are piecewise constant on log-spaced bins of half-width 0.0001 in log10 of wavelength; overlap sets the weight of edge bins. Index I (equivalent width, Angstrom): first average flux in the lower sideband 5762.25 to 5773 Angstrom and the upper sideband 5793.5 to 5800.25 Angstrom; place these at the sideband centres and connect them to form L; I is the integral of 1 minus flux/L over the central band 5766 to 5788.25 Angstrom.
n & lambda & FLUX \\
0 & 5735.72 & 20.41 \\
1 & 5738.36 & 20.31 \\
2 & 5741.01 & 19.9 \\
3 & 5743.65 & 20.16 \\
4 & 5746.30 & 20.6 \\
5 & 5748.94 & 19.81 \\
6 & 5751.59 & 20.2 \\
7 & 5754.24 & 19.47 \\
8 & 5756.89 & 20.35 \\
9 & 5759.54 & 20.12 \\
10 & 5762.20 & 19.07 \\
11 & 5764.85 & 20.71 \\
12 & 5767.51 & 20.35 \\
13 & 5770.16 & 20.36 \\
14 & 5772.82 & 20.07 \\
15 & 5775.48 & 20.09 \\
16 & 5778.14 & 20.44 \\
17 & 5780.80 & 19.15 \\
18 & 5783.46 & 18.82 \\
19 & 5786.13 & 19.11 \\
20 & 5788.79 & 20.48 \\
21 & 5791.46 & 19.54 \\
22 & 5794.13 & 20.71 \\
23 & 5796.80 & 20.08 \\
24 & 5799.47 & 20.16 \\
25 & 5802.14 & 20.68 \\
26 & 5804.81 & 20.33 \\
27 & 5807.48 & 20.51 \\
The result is 0.5 Angstrom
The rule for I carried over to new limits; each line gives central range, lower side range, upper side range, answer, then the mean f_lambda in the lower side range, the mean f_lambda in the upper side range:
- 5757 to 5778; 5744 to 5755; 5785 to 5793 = -0.2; 20.1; 19.7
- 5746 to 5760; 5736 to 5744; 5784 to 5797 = 0.0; 20.2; 19.9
